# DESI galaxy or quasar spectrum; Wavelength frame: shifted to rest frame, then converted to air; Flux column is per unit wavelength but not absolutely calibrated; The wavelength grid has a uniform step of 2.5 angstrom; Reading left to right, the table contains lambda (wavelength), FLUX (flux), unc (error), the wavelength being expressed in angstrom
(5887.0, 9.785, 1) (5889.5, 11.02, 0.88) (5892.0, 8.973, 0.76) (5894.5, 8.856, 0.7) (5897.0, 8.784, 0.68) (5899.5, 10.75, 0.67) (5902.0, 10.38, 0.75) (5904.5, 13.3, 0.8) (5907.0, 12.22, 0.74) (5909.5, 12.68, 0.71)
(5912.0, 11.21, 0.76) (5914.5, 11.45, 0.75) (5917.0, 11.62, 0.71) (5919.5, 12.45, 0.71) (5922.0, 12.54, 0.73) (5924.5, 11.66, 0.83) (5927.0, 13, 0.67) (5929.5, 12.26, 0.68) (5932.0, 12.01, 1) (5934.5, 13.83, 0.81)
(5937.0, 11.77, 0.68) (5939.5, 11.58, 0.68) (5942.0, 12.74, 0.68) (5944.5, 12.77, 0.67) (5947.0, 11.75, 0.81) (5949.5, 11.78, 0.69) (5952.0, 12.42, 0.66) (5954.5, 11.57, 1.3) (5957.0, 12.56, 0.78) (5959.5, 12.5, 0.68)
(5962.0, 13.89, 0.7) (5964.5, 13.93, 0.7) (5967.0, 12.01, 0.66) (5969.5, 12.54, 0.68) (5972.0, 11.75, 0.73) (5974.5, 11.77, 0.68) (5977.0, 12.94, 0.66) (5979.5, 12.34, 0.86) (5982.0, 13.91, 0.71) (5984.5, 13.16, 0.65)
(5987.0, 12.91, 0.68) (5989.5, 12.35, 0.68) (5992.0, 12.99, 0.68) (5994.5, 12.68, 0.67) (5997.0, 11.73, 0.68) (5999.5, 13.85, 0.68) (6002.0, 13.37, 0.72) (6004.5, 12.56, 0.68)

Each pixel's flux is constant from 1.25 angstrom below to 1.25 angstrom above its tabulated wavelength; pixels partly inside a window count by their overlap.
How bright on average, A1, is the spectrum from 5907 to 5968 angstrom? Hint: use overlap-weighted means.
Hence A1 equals 12.3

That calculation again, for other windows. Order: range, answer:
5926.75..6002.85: 12.6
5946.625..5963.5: 12.4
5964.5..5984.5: 12.6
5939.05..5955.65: 12.1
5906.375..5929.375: 12.1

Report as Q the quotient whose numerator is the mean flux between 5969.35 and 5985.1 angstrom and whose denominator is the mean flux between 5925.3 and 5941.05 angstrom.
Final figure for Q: 1.02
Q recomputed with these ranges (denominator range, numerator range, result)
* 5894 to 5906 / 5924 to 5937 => 1.19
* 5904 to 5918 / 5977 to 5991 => 1.08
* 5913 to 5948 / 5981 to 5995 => 1.06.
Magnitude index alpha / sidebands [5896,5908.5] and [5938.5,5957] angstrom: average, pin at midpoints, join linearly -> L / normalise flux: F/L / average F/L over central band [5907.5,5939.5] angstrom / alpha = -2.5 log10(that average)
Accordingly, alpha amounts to -0.052 mag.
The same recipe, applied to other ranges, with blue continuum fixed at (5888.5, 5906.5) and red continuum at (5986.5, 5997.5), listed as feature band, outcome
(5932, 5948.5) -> -0.09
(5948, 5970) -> -0.07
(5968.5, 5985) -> -0.03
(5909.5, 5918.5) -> -0.09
